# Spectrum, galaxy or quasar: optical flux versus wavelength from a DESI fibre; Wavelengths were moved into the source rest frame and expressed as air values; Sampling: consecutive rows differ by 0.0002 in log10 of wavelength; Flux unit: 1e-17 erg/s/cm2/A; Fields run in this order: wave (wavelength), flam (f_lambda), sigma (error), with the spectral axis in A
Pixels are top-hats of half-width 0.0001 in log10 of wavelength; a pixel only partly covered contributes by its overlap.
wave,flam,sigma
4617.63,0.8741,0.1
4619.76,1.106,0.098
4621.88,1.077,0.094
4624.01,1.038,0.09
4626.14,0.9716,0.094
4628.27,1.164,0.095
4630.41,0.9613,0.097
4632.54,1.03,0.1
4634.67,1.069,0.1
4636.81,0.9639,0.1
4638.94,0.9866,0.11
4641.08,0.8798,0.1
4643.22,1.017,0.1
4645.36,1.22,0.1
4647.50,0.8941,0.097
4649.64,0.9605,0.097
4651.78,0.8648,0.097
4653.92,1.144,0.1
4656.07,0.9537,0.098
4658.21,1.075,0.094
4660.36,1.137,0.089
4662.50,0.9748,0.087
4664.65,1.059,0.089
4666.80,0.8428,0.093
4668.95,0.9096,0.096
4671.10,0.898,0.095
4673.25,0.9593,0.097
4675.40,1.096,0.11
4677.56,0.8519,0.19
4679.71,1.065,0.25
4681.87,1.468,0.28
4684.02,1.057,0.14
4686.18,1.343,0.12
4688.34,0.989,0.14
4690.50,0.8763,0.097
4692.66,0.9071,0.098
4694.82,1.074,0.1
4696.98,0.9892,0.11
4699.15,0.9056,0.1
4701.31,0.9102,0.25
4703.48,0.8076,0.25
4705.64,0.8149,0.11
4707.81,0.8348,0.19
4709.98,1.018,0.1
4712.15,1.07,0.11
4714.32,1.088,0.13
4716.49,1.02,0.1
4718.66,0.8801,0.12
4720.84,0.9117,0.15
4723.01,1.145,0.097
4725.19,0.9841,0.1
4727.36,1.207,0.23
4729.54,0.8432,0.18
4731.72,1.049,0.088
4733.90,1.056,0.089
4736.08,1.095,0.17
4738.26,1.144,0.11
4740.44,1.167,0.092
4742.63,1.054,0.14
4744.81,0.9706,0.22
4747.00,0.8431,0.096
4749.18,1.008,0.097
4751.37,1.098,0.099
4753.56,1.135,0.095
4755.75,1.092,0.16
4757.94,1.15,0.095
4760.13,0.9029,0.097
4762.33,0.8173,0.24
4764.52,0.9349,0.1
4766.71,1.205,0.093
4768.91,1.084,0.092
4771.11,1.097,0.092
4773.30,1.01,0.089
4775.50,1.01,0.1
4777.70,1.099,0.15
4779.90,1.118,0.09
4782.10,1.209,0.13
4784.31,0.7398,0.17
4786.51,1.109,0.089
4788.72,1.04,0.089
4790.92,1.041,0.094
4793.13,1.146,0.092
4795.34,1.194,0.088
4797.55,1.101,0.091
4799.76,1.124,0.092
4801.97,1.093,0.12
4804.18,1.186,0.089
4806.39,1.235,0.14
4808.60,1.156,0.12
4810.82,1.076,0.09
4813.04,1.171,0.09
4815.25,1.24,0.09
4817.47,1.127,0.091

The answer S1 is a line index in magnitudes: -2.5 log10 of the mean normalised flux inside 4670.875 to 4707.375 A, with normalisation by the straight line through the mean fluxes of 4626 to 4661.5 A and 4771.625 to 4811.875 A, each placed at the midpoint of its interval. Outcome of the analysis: 0.04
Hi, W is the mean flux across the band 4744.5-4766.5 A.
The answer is 1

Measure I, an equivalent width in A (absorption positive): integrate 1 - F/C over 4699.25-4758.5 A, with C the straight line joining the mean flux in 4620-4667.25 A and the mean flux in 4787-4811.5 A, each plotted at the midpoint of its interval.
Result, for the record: 3.6 A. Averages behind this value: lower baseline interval 1.02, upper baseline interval 1.13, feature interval 1.01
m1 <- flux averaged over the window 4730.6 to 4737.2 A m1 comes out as 1.07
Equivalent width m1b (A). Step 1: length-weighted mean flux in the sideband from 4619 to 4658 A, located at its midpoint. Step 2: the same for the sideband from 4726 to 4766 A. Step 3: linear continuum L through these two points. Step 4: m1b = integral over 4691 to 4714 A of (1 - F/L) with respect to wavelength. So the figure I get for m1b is 2.0 A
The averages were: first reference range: 1.02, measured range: 0.937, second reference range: 1.03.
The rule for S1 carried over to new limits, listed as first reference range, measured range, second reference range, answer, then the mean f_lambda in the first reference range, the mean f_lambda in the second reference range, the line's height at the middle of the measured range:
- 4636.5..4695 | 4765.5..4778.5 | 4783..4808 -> 0.00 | 1.02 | 1.09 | 1.08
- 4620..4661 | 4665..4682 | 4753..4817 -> 0.05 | 1.02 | 1.09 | 1.04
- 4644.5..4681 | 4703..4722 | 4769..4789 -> 0.08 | 0.996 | 1.05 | 1.02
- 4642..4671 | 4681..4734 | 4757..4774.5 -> 0.00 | 1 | 1.02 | 1.01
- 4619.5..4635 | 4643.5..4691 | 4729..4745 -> 0.02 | 1.05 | 1.06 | 1.05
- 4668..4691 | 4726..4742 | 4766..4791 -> -0.02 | 1.05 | 1.06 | 1.06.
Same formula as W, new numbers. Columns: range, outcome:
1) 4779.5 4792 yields 1.04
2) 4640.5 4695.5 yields 1.02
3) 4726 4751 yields 1.04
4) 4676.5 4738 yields 1.01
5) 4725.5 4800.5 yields 1.05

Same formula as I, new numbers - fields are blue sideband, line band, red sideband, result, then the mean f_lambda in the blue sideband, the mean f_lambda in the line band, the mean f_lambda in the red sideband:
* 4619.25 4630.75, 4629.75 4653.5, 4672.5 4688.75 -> 1.8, 1.06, 0.991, 1.11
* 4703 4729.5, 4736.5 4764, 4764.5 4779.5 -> 0.2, 0.981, 1.03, 1.07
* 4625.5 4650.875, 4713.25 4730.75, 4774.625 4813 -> 0.8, 1.01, 1.01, 1.1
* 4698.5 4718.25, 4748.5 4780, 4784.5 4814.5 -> 0.0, 0.94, 1.05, 1.12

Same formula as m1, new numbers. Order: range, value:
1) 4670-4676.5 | 0.984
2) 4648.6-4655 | 0.99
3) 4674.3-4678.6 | 0.974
